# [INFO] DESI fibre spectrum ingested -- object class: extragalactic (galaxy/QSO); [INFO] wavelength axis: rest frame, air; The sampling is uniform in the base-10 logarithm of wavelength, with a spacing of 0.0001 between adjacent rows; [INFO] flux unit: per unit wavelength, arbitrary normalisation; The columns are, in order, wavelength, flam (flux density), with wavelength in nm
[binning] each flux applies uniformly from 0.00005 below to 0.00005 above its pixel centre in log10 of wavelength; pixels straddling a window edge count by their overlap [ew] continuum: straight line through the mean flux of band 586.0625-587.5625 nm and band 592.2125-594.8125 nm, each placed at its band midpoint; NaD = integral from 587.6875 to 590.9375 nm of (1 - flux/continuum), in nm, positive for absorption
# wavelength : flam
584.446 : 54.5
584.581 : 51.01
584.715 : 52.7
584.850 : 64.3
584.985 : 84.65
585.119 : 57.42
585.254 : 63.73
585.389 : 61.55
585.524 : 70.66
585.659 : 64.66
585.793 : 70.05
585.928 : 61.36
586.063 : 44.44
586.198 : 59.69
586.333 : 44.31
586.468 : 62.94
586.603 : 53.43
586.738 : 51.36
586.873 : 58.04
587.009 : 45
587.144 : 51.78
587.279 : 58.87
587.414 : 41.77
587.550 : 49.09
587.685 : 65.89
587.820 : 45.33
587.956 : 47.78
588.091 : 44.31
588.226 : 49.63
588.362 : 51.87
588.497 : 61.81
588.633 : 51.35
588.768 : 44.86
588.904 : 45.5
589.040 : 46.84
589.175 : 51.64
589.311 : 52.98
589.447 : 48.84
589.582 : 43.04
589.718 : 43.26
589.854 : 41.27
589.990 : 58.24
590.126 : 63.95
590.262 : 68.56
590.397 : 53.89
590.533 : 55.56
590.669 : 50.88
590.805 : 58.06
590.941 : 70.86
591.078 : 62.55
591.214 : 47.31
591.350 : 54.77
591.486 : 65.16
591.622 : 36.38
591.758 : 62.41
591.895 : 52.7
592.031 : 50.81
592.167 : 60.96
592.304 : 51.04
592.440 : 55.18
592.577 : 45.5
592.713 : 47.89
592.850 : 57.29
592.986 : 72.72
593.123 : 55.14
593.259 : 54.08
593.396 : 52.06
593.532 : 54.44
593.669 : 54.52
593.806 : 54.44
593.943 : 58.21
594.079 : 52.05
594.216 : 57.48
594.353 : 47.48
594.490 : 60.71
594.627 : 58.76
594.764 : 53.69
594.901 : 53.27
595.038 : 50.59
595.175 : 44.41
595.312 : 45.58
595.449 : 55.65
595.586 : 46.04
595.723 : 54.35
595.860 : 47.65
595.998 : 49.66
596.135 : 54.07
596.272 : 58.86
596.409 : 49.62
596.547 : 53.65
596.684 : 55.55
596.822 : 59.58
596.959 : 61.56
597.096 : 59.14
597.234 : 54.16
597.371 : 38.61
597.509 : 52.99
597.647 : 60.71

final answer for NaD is 0.075 nm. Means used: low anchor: 52.1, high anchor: 54.9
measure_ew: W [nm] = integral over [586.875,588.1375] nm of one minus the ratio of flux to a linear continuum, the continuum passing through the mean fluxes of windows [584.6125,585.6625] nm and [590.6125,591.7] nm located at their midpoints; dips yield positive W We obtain 0.219 nm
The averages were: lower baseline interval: 64.5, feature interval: 50.5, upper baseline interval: 55.9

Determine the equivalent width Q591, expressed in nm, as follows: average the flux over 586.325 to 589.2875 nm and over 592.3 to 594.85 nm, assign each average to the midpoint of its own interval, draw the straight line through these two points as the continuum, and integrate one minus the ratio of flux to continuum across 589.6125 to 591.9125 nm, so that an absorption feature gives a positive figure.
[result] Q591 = -0.10 nm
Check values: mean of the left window 51.2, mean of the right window 55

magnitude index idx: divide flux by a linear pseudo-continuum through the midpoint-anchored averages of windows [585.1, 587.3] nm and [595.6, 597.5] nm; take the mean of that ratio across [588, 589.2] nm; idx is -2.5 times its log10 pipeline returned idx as 0.14 mag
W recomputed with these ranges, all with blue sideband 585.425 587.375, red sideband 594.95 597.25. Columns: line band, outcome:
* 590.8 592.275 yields -0.04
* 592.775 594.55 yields -0.07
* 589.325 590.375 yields 0.05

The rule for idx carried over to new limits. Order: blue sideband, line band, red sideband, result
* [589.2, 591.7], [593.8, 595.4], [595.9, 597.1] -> 0.04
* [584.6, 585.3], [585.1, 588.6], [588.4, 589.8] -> 0.04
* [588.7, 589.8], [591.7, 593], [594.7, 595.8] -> -0.13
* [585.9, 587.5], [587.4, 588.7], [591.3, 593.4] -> 0.04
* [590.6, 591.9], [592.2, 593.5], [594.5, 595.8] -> -0.01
